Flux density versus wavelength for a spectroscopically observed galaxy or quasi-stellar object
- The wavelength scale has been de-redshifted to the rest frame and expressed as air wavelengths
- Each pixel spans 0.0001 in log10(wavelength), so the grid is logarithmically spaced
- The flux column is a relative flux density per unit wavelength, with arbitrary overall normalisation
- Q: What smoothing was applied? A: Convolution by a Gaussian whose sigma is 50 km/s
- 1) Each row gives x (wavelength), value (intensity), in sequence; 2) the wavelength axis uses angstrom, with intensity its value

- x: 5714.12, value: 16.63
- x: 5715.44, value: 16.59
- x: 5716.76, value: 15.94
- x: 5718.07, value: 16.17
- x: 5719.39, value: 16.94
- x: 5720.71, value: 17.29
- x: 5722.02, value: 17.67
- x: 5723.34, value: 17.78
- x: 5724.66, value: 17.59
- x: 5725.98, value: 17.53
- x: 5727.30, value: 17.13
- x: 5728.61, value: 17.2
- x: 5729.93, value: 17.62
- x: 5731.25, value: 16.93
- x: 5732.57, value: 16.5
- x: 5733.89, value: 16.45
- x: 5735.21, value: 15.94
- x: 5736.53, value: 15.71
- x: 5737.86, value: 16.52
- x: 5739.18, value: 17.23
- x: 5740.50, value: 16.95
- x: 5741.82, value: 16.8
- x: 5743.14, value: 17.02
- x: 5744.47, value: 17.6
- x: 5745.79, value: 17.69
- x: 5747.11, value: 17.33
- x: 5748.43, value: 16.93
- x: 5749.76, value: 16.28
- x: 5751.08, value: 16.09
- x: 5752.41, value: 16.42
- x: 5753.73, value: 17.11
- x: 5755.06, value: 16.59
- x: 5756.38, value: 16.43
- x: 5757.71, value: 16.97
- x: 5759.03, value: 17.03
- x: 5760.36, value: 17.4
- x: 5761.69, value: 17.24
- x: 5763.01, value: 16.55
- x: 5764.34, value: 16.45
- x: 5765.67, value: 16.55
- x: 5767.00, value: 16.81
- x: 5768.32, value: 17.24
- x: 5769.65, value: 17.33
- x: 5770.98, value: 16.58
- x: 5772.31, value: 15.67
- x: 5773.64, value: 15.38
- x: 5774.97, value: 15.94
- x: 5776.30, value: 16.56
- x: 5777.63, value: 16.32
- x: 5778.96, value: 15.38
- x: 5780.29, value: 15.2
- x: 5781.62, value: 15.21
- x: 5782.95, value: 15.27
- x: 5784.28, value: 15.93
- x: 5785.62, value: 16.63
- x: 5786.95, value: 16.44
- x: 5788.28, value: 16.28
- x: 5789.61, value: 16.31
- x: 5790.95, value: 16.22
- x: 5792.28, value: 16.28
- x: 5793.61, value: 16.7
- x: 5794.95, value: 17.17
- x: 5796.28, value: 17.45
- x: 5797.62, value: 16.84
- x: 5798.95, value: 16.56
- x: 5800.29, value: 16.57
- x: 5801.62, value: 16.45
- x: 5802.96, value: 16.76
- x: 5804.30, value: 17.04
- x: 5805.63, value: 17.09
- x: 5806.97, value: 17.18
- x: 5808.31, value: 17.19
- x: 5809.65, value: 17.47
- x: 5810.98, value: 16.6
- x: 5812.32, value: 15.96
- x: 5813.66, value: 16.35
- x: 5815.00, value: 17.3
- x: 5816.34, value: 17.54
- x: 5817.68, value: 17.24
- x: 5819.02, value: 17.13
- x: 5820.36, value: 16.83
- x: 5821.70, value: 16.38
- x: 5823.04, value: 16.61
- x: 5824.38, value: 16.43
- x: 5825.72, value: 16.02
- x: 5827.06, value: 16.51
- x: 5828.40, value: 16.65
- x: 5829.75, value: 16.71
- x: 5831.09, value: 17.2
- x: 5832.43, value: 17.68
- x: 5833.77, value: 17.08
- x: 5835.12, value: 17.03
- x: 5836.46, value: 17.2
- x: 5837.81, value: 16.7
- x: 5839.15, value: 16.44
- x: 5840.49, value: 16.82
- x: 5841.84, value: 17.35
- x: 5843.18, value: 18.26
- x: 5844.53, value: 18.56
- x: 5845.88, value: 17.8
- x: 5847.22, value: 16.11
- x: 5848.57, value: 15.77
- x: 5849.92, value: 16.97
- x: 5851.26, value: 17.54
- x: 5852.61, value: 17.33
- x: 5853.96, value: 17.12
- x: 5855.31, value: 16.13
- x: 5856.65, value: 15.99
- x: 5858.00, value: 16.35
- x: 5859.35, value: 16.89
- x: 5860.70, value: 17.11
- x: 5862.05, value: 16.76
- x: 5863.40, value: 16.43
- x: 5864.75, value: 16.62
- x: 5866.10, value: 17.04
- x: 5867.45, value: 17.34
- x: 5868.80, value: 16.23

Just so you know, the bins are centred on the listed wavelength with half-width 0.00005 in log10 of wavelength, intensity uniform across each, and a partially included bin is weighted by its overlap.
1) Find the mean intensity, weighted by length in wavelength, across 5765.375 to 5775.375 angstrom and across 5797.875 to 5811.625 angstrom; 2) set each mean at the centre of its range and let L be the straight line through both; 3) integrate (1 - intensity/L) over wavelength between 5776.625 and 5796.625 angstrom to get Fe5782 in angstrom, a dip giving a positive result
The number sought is 0.6 angstrom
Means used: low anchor 16.4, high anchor 16.9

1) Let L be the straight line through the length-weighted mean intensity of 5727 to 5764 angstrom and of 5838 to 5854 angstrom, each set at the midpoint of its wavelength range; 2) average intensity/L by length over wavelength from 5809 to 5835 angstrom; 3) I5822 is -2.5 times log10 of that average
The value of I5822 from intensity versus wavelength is 0.02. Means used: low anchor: 16.8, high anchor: 17.2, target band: 16.8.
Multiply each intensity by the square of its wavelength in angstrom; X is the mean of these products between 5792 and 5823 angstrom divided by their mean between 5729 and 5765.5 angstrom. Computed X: 1.0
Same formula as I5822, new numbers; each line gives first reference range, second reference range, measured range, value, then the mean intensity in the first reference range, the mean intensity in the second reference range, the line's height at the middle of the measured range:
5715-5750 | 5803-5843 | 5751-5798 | 0.03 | 16.9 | 16.9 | 16.9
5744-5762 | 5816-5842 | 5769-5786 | 0.06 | 16.9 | 16.9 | 16.9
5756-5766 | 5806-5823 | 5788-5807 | 0.01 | 16.8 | 16.9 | 16.9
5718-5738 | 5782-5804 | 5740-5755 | -0.01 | 17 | 16.5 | 16.8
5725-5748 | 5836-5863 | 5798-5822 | 0.01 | 17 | 17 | 17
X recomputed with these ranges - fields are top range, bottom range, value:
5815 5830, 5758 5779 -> 1.03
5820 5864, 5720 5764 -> 1.03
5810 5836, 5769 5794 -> 1.06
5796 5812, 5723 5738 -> 1.03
